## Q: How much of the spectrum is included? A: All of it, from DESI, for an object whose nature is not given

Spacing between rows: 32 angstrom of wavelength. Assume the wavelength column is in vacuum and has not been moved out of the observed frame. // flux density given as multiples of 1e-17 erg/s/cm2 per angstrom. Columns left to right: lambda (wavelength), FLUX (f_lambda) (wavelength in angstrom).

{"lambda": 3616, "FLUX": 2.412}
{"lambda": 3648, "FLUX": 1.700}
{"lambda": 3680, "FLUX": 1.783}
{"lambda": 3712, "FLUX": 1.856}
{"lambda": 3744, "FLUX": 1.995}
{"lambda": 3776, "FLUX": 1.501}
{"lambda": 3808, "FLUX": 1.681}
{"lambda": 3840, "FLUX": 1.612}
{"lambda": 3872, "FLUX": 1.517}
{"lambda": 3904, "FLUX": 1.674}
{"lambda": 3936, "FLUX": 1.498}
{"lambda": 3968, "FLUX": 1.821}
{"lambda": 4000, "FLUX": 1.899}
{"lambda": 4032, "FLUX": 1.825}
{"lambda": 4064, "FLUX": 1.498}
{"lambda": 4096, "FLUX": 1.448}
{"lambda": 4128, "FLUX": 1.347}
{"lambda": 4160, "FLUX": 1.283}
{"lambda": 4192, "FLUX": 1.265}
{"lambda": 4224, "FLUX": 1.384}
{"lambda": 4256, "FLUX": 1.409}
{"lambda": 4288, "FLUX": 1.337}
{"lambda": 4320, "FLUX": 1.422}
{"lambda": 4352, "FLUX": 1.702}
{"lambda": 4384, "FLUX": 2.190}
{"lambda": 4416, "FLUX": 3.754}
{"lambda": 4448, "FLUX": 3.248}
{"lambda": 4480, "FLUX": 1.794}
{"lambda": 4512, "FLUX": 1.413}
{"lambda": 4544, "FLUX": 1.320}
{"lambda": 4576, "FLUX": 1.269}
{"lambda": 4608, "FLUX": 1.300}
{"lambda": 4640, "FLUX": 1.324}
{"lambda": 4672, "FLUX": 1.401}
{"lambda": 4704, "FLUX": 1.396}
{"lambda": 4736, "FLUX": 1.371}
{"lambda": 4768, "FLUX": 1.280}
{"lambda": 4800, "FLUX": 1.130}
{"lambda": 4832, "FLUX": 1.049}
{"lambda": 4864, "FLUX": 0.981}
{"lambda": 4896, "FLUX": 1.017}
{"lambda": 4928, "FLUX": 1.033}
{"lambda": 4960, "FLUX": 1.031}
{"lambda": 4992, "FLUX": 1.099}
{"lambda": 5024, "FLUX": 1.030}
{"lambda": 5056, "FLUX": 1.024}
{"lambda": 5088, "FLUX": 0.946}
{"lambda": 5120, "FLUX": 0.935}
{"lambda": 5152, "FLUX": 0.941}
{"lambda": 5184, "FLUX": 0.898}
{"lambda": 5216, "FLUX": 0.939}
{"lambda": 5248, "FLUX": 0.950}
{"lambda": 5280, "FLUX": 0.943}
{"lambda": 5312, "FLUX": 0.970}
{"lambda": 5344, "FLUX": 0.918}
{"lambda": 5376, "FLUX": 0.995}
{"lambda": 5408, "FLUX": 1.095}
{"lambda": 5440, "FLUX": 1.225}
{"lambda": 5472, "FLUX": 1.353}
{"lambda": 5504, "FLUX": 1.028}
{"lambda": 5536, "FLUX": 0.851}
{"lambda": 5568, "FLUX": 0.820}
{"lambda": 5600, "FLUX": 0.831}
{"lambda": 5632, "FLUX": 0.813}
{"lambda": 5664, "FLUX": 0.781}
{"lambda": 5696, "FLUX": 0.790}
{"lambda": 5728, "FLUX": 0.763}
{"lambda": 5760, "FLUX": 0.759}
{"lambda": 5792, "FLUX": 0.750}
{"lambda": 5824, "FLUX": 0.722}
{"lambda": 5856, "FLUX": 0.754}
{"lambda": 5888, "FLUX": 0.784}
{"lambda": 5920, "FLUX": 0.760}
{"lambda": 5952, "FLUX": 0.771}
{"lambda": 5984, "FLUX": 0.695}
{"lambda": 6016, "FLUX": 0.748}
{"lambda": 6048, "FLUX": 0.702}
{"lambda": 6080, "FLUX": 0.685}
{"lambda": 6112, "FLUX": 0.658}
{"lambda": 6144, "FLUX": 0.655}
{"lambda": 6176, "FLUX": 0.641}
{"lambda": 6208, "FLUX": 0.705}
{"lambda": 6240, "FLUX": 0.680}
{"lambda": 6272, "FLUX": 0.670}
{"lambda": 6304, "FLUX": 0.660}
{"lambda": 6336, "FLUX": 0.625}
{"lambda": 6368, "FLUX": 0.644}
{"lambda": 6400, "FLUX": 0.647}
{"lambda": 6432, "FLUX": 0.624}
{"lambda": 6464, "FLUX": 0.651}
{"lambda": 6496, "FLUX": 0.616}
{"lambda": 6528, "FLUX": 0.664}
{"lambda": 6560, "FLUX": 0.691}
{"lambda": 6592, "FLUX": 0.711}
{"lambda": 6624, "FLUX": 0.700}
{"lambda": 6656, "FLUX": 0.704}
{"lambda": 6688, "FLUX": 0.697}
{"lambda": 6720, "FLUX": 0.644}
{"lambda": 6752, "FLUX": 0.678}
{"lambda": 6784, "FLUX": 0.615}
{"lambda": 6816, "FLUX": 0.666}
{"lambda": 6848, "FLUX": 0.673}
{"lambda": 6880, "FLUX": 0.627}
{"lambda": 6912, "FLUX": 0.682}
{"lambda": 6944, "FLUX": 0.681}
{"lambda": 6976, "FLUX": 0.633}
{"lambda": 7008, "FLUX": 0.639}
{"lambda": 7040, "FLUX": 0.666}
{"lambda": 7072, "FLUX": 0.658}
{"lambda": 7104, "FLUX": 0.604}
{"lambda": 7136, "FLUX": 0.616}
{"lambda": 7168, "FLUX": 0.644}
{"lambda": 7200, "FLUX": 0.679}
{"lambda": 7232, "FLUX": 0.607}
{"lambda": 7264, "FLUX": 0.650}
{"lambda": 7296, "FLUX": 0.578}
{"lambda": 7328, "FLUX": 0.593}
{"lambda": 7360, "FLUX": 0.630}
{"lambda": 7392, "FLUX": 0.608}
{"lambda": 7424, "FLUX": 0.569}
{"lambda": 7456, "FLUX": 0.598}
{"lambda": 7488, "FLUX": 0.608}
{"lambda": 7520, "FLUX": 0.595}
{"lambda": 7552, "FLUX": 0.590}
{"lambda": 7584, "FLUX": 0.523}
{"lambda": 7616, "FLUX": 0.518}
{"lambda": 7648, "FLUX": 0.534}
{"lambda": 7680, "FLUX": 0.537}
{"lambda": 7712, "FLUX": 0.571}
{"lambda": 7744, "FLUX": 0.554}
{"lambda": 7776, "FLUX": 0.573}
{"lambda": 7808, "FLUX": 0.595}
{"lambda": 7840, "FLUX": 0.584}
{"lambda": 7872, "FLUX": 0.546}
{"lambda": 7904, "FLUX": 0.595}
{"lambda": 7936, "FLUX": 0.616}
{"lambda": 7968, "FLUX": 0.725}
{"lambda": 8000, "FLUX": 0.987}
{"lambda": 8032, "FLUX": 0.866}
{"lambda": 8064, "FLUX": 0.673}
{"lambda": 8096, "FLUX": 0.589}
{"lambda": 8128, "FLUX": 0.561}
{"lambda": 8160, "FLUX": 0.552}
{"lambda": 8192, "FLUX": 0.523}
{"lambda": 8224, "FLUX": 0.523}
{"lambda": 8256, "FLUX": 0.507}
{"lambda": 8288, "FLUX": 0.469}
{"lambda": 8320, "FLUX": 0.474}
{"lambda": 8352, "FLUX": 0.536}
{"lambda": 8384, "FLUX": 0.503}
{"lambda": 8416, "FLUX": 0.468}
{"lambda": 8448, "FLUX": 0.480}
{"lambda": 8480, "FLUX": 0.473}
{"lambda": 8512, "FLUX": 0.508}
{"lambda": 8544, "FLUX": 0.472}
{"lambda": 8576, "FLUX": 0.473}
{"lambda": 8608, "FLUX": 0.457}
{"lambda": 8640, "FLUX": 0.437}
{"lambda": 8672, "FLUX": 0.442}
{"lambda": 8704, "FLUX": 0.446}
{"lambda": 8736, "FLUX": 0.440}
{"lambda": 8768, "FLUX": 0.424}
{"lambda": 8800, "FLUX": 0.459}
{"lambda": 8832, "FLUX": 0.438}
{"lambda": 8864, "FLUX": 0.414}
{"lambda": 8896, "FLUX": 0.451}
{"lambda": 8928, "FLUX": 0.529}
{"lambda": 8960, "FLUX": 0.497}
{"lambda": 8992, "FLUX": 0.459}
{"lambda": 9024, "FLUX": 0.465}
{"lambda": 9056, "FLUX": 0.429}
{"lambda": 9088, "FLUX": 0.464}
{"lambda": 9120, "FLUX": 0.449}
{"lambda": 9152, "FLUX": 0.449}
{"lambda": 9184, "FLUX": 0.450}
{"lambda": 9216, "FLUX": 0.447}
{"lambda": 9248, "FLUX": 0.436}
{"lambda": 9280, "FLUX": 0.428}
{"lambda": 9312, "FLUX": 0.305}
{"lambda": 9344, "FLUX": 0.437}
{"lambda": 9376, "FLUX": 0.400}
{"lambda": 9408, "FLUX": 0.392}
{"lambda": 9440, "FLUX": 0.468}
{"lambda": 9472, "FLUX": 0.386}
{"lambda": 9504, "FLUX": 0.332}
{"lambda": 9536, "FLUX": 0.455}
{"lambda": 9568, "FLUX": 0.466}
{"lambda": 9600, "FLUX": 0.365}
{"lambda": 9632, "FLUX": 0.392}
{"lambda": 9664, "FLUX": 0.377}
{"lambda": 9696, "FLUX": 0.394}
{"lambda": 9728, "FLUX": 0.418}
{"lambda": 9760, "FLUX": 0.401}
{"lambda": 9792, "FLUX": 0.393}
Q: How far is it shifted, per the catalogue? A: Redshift 1.861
